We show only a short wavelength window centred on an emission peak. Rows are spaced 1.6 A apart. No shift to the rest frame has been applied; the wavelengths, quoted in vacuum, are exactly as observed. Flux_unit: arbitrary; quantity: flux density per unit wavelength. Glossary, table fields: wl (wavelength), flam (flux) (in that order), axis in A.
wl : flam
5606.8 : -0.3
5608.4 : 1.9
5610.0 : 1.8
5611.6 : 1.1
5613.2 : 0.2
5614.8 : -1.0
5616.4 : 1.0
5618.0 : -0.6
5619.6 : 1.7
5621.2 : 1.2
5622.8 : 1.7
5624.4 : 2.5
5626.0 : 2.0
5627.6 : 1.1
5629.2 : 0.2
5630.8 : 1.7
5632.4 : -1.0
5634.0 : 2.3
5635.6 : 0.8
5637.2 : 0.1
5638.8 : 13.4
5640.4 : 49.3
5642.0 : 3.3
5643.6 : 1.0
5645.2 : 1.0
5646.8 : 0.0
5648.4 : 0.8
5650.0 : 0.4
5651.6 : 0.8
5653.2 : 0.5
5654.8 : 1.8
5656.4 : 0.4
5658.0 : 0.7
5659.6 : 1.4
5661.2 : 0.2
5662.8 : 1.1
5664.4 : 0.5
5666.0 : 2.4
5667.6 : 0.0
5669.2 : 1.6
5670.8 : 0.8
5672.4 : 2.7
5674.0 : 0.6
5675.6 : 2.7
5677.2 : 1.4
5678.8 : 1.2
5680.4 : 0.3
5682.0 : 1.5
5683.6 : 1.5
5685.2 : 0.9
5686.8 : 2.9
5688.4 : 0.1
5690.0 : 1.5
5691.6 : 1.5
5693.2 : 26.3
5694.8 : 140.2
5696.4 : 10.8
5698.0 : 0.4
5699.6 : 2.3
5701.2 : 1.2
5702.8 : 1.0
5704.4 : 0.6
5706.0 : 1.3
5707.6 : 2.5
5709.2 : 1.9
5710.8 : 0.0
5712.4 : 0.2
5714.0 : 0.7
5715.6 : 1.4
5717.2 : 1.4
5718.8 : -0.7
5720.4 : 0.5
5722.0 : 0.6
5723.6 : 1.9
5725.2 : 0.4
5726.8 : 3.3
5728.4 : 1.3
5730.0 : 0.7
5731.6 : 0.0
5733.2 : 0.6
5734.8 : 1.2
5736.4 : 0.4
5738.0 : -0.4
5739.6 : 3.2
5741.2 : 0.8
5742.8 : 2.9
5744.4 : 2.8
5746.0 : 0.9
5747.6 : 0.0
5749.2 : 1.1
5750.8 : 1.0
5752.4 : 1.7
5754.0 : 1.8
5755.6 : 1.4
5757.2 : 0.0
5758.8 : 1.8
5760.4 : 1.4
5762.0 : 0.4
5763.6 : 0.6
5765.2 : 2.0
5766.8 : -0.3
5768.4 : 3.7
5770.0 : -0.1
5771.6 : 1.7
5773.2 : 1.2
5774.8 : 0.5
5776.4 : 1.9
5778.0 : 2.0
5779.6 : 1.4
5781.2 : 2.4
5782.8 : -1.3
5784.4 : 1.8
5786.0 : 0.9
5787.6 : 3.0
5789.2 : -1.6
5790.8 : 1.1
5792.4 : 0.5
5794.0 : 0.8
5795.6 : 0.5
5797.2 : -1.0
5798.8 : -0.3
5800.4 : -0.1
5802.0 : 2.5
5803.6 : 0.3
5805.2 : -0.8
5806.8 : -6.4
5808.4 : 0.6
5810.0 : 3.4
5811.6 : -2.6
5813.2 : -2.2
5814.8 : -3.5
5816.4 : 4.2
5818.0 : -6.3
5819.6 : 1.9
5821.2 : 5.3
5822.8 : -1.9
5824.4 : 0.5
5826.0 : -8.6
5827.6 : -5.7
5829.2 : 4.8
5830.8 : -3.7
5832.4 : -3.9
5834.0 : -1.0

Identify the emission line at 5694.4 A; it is [O III] 5007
